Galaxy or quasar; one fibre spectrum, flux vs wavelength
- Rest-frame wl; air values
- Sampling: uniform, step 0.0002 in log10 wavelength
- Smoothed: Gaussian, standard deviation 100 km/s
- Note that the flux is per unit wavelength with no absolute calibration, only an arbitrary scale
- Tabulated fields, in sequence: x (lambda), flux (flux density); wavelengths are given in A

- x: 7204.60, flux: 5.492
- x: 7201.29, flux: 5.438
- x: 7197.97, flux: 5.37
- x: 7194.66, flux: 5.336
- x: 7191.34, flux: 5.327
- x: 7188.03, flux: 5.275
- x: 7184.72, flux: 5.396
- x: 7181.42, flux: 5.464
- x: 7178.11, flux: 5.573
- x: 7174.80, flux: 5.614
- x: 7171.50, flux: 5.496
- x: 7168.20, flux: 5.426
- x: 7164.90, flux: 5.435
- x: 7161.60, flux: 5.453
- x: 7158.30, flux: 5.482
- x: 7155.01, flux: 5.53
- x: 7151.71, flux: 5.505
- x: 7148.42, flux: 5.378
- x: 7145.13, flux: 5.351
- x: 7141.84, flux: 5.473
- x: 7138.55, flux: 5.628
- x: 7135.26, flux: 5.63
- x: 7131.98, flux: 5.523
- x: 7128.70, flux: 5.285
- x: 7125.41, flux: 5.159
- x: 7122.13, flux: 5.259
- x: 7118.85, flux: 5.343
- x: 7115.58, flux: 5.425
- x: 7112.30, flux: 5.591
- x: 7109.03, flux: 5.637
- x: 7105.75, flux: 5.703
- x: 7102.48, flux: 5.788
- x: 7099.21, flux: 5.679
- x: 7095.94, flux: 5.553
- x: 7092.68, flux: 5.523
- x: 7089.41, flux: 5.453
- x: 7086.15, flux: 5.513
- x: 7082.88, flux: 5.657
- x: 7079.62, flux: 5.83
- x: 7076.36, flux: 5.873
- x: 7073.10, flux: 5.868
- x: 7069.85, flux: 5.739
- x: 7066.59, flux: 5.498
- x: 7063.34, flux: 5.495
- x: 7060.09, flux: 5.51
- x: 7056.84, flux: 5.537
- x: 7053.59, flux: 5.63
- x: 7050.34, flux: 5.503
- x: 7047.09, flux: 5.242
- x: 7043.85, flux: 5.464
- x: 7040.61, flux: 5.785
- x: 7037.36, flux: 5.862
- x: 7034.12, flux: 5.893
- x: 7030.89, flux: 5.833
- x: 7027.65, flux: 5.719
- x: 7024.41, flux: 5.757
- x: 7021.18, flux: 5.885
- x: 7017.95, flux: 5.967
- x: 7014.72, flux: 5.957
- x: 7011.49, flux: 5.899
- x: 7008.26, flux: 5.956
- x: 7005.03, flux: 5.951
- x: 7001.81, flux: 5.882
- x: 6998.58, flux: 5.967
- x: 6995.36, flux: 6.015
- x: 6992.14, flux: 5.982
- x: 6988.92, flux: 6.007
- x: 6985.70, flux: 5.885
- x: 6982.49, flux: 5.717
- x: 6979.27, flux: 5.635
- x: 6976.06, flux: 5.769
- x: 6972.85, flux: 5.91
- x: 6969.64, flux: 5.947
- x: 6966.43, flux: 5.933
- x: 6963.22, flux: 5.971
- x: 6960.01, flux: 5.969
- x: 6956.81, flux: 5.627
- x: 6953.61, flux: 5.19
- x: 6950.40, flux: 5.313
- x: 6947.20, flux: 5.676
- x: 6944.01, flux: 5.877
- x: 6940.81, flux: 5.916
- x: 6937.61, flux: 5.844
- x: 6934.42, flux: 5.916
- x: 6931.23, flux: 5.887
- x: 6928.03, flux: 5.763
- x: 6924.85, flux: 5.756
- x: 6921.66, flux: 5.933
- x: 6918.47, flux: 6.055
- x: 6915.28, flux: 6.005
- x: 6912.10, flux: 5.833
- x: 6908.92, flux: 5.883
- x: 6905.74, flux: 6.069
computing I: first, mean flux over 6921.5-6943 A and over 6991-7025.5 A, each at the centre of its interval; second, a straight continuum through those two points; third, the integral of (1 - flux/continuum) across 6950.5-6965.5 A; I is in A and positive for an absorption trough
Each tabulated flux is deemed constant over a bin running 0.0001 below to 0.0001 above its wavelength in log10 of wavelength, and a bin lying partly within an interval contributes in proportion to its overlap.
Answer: 0.6 A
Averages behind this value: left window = 5.85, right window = 5.93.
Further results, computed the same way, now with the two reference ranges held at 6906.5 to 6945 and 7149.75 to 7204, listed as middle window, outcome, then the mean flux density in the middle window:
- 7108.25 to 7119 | 0.1 A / 5.51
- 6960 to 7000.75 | -0.7 A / 5.9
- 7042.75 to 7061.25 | 0.6 A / 5.48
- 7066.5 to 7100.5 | -0.3 A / 5.66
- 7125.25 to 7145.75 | 0.2 A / 5.46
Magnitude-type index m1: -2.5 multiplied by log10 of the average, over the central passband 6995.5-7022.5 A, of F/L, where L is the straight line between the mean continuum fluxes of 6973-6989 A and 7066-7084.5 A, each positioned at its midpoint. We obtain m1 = -0.03 mag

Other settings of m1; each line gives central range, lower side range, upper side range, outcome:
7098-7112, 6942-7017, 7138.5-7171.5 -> -0.02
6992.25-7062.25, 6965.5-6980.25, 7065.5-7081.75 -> 0.01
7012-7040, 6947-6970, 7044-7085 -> -0.04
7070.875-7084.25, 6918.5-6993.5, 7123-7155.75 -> -0.05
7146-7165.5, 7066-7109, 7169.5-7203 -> 0.01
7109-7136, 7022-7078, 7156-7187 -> 0.03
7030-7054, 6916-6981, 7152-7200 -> 0.00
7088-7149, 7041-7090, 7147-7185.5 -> 0.01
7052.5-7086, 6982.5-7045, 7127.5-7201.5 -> 0.01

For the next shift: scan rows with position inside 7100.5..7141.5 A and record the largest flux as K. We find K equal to 5.788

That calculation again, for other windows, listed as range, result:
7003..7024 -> 5.967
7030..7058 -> 5.893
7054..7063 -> 5.537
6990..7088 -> 6.015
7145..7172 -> 5.53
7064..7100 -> 5.873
